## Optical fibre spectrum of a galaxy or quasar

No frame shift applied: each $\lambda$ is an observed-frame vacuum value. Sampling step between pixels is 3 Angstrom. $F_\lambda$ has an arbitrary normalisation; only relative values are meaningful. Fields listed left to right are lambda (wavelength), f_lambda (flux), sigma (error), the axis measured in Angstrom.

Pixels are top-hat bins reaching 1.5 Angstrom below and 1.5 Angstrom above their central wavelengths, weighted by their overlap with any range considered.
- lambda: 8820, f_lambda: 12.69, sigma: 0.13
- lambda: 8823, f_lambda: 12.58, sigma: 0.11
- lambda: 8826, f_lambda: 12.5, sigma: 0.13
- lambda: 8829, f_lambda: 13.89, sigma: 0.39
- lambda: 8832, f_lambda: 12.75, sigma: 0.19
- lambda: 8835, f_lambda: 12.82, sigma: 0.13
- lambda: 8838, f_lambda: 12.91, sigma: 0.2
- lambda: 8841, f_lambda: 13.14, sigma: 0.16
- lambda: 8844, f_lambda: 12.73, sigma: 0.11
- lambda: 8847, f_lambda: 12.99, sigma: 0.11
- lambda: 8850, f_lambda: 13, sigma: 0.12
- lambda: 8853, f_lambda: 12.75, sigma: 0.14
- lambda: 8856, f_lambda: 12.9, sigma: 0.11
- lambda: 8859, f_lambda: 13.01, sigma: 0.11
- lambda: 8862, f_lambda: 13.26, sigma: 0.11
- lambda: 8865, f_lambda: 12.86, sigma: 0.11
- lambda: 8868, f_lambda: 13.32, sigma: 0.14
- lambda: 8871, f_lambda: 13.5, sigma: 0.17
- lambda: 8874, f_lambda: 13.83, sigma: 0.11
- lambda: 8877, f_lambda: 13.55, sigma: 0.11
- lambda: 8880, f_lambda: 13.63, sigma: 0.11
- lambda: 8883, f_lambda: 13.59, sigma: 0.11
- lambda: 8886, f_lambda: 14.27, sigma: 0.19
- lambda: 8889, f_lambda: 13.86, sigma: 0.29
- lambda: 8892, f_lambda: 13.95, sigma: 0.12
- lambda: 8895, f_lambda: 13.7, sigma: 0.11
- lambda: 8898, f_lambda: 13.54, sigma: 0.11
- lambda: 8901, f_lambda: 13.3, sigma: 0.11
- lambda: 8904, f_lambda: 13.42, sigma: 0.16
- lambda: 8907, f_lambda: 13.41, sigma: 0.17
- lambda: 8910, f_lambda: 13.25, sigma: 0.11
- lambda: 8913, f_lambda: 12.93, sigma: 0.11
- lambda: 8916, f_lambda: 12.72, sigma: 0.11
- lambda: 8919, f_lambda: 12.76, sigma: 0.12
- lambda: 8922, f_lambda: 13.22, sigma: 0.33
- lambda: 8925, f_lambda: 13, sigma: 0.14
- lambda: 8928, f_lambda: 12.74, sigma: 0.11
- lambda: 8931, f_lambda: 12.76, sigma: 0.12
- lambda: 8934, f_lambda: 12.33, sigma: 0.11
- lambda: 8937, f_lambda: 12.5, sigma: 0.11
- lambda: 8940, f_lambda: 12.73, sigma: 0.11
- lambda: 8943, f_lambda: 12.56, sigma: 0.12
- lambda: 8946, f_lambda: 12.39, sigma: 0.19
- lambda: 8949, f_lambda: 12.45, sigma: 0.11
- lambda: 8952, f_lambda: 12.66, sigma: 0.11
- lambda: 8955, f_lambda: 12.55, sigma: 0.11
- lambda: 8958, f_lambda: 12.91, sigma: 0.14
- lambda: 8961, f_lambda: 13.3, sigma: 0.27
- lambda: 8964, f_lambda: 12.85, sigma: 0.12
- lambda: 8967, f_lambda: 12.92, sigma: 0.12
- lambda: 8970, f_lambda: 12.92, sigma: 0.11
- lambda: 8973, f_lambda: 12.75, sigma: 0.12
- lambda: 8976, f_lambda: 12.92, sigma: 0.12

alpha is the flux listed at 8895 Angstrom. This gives 13.7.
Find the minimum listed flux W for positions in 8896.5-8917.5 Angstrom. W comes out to 12.72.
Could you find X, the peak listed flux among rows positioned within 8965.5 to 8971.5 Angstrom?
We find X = 12.92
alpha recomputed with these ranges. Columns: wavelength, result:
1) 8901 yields 13.3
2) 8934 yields 12.33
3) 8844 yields 12.73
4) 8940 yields 12.73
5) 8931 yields 12.76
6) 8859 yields 13.01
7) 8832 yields 12.75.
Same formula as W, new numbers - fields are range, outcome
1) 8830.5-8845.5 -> 12.73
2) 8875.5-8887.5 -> 13.55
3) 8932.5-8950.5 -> 12.33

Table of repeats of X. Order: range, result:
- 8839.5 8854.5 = 13.14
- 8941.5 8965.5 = 13.3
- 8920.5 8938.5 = 13.22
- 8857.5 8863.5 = 13.26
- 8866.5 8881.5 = 13.83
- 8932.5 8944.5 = 12.73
